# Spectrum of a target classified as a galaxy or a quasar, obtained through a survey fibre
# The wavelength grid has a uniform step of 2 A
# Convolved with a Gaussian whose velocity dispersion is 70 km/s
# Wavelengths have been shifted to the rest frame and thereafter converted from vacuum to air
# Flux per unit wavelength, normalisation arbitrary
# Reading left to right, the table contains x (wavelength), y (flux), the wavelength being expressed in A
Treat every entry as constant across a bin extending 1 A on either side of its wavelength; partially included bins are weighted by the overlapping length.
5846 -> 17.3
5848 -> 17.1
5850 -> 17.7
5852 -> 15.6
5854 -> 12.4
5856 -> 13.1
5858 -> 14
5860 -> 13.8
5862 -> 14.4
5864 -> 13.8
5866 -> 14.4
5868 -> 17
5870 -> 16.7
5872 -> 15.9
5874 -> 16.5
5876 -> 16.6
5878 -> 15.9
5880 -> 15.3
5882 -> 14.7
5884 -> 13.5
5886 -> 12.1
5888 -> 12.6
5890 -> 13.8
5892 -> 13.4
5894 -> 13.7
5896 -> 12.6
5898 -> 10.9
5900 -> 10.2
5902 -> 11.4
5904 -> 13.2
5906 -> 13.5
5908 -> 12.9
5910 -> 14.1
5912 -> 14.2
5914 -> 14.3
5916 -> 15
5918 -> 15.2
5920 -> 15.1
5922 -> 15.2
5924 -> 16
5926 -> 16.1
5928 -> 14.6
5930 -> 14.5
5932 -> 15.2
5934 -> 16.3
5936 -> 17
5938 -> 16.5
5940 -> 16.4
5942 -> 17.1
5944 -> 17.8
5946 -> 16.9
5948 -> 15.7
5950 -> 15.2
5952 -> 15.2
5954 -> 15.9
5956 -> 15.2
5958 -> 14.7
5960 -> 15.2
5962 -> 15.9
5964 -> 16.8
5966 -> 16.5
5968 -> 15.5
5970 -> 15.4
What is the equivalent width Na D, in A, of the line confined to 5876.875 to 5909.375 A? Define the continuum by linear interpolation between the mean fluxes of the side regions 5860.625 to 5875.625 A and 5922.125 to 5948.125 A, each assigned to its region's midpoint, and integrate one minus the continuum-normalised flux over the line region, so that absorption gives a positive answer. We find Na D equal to 5.4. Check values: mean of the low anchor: 15.5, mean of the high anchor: 16.1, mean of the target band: 13.1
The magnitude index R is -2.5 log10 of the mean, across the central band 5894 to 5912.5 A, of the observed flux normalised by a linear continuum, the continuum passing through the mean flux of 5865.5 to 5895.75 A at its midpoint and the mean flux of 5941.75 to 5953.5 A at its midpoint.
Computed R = 0.21 mag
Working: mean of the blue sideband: 14.8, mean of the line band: 12.6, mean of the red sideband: 16.2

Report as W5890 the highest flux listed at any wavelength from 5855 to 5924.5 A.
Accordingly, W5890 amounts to 17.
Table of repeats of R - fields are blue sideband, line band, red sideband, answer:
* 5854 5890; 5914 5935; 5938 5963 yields 0.02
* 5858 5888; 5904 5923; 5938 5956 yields 0.10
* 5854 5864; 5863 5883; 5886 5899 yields -0.18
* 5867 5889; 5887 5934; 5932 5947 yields 0.16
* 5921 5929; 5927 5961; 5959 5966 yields -0.01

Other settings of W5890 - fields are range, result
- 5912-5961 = 17.8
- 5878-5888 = 15.9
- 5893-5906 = 13.7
